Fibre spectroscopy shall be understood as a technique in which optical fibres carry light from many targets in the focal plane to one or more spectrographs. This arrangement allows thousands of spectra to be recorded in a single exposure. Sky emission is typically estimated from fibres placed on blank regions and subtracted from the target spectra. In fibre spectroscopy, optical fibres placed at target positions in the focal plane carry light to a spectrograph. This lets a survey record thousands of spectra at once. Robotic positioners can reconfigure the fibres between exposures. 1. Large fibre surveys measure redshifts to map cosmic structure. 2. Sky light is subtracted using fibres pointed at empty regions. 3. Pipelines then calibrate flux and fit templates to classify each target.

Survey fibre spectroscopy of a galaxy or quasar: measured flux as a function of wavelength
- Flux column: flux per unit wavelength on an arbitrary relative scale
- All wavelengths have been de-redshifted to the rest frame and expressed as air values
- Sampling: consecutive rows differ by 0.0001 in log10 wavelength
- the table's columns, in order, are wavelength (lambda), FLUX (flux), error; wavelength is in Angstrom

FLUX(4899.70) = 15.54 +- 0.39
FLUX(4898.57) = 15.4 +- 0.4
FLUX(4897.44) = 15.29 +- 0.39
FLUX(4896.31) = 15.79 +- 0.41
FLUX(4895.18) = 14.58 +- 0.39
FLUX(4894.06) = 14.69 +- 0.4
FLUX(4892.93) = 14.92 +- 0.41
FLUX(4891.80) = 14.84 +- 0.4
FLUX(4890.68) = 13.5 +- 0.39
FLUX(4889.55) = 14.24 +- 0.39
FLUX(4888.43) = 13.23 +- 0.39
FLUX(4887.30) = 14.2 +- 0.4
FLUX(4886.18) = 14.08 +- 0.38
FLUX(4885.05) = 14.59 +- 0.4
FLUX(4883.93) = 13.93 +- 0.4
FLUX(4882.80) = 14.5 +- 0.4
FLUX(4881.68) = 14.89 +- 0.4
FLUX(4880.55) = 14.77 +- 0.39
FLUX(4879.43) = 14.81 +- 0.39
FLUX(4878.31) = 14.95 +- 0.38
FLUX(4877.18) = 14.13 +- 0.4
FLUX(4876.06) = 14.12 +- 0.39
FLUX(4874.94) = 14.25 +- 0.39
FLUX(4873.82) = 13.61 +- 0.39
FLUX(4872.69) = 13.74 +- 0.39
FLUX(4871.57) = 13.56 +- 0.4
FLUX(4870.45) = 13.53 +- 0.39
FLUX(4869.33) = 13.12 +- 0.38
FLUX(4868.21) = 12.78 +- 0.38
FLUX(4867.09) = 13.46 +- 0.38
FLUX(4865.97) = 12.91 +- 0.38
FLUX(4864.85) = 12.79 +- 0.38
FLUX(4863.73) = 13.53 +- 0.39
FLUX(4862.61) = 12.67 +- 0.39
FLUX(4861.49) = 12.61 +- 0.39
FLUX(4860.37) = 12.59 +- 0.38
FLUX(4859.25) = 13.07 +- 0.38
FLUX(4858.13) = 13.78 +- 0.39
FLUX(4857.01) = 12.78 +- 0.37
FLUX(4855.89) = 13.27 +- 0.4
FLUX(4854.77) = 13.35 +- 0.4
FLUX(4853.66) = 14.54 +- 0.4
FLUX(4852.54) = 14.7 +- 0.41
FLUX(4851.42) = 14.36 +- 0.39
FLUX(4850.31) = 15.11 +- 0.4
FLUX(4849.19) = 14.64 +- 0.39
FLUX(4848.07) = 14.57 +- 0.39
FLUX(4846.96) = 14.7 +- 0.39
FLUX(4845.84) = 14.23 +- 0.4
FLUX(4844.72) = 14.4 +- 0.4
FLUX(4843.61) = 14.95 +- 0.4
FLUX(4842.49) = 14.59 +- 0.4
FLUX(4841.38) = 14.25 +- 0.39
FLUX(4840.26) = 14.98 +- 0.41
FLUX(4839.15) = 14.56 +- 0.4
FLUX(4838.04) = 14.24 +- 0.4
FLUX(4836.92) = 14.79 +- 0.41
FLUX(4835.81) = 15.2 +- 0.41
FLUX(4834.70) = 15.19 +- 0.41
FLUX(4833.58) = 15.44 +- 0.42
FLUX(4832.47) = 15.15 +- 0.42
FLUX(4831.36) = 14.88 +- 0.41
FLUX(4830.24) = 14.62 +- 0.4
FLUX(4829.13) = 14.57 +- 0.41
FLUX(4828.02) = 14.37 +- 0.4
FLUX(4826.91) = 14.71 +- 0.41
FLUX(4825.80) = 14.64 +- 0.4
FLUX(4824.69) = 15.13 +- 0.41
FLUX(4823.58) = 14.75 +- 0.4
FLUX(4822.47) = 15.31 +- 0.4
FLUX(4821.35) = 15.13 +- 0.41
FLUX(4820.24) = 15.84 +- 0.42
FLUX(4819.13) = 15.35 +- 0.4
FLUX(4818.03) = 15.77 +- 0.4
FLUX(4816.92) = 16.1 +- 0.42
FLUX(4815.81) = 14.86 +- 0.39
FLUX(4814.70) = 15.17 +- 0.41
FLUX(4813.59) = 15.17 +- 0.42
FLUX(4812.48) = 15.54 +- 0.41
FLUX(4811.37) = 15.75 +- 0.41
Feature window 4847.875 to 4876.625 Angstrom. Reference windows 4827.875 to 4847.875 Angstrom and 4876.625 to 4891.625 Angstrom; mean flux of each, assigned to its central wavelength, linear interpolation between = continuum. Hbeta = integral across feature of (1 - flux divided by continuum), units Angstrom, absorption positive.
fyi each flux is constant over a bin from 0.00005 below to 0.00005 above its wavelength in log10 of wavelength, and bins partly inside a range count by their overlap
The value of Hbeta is 1.8 Angstrom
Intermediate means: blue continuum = 14.7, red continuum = 14.3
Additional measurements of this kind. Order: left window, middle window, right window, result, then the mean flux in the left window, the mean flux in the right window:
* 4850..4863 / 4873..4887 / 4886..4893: -0.4 Angstrom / 13.6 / 14.1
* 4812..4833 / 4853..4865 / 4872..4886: 1.2 Angstrom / 15.1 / 14.3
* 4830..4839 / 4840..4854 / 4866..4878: -0.1 Angstrom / 14.9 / 13.6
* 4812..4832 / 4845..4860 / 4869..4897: 0.6 Angstrom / 15.1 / 14.3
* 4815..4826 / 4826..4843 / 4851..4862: -0.2 Angstrom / 15.3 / 13.5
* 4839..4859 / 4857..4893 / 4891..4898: 2.2 Angstrom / 14.3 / 15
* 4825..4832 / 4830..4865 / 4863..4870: -0.8 Angstrom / 14.7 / 13.1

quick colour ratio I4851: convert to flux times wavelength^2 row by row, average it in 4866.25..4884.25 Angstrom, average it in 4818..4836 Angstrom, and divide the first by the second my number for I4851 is 0.95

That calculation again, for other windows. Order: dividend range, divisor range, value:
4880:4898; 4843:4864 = 1.06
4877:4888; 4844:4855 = 1.01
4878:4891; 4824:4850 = 0.99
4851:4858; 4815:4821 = 0.90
